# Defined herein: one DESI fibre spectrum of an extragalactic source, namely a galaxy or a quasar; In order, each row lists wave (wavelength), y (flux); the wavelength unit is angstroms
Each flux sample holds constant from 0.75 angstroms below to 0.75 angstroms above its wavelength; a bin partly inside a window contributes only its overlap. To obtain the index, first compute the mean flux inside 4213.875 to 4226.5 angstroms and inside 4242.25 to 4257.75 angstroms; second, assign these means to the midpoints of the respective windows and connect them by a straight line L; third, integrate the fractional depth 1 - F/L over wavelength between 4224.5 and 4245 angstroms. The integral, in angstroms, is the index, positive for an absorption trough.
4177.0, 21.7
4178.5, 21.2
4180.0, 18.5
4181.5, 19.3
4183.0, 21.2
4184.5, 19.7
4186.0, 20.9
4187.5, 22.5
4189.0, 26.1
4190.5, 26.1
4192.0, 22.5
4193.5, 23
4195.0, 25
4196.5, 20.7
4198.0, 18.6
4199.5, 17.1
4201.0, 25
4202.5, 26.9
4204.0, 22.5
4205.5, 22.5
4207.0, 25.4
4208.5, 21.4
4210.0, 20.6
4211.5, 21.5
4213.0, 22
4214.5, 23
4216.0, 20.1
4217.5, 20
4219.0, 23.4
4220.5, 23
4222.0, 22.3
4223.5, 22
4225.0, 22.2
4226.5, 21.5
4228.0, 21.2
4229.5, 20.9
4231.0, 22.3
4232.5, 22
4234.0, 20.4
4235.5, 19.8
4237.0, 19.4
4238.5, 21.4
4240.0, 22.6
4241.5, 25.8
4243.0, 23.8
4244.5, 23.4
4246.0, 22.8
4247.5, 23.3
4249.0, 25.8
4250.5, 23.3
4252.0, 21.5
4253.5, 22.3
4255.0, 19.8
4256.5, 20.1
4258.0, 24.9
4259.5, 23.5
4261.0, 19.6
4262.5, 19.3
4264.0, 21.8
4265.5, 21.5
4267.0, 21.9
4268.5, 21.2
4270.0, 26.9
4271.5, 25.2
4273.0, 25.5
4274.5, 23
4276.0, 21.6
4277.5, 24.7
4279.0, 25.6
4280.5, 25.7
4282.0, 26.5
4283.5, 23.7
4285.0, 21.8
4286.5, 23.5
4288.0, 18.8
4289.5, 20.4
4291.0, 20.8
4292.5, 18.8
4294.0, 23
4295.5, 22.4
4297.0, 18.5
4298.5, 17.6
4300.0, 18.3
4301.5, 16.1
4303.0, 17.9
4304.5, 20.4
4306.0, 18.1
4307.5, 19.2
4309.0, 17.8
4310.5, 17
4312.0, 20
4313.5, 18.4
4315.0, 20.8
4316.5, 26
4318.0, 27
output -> 0.4 angstroms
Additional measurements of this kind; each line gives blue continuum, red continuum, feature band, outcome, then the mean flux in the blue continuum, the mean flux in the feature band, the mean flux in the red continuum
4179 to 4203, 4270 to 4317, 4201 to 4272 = -2.1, 22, 22.3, 21.3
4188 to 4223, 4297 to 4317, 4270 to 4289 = -3.8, 22.5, 23.9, 18.9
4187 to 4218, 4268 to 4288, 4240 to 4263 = 0.8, 22.5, 22.6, 24.1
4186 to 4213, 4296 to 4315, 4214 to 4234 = 0.0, 22.7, 21.8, 18.4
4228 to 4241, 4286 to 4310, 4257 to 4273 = -1.8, 21.2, 22.7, 19.4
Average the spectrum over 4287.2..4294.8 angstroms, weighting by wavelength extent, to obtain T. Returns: 20.4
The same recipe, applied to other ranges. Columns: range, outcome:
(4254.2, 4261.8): 21.6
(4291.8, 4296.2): 21.4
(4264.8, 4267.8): 21.7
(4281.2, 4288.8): 22.9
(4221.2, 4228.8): 21.8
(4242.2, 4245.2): 23.6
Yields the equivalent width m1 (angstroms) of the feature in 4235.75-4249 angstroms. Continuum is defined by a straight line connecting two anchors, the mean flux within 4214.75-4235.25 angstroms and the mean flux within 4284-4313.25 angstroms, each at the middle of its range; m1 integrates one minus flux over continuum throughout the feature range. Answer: -1.1 angstroms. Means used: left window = 21.6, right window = 19.5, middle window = 22.9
